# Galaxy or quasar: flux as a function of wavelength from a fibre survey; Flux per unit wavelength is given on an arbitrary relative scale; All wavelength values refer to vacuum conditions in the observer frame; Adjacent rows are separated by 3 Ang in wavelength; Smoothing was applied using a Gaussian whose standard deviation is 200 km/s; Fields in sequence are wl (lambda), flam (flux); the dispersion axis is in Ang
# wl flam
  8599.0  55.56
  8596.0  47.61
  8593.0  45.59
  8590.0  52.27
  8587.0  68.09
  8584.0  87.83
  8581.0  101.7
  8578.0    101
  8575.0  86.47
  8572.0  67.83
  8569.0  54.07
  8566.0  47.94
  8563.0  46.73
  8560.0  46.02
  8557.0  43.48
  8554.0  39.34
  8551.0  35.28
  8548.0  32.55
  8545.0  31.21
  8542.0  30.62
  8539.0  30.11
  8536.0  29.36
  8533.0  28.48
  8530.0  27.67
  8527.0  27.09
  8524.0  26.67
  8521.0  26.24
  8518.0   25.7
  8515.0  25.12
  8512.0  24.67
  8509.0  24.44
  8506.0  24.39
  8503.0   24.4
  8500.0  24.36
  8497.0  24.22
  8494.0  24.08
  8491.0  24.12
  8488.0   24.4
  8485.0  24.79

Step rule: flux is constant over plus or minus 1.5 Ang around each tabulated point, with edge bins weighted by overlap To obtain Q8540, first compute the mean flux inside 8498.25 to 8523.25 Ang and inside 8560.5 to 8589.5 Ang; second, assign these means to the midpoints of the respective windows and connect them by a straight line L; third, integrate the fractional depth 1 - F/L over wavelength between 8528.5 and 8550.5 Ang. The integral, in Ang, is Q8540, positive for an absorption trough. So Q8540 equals 7.47 Ang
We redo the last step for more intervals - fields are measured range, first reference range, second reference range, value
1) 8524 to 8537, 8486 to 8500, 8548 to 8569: 2.6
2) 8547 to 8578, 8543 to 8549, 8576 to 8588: 3.5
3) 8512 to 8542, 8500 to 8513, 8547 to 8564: 3.6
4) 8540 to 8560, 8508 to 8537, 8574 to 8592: 6.1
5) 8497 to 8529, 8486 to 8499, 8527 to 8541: 1.4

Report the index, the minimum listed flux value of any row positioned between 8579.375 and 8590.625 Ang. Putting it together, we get 52.27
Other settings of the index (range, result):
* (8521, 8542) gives 26.24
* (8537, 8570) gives 30.11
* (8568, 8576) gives 54.07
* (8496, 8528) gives 24.22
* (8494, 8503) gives 24.08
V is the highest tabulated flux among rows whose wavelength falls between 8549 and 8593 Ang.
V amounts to 101.7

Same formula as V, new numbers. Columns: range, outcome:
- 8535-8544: 30.62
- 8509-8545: 31.21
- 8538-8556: 39.34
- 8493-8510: 24.44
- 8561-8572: 67.83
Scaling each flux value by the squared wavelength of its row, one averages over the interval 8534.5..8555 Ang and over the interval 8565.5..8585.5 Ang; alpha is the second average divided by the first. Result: 2.47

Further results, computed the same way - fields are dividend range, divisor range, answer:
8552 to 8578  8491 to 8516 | 2.34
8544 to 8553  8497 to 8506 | 1.39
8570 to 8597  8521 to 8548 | 2.56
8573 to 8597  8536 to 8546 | 2.46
